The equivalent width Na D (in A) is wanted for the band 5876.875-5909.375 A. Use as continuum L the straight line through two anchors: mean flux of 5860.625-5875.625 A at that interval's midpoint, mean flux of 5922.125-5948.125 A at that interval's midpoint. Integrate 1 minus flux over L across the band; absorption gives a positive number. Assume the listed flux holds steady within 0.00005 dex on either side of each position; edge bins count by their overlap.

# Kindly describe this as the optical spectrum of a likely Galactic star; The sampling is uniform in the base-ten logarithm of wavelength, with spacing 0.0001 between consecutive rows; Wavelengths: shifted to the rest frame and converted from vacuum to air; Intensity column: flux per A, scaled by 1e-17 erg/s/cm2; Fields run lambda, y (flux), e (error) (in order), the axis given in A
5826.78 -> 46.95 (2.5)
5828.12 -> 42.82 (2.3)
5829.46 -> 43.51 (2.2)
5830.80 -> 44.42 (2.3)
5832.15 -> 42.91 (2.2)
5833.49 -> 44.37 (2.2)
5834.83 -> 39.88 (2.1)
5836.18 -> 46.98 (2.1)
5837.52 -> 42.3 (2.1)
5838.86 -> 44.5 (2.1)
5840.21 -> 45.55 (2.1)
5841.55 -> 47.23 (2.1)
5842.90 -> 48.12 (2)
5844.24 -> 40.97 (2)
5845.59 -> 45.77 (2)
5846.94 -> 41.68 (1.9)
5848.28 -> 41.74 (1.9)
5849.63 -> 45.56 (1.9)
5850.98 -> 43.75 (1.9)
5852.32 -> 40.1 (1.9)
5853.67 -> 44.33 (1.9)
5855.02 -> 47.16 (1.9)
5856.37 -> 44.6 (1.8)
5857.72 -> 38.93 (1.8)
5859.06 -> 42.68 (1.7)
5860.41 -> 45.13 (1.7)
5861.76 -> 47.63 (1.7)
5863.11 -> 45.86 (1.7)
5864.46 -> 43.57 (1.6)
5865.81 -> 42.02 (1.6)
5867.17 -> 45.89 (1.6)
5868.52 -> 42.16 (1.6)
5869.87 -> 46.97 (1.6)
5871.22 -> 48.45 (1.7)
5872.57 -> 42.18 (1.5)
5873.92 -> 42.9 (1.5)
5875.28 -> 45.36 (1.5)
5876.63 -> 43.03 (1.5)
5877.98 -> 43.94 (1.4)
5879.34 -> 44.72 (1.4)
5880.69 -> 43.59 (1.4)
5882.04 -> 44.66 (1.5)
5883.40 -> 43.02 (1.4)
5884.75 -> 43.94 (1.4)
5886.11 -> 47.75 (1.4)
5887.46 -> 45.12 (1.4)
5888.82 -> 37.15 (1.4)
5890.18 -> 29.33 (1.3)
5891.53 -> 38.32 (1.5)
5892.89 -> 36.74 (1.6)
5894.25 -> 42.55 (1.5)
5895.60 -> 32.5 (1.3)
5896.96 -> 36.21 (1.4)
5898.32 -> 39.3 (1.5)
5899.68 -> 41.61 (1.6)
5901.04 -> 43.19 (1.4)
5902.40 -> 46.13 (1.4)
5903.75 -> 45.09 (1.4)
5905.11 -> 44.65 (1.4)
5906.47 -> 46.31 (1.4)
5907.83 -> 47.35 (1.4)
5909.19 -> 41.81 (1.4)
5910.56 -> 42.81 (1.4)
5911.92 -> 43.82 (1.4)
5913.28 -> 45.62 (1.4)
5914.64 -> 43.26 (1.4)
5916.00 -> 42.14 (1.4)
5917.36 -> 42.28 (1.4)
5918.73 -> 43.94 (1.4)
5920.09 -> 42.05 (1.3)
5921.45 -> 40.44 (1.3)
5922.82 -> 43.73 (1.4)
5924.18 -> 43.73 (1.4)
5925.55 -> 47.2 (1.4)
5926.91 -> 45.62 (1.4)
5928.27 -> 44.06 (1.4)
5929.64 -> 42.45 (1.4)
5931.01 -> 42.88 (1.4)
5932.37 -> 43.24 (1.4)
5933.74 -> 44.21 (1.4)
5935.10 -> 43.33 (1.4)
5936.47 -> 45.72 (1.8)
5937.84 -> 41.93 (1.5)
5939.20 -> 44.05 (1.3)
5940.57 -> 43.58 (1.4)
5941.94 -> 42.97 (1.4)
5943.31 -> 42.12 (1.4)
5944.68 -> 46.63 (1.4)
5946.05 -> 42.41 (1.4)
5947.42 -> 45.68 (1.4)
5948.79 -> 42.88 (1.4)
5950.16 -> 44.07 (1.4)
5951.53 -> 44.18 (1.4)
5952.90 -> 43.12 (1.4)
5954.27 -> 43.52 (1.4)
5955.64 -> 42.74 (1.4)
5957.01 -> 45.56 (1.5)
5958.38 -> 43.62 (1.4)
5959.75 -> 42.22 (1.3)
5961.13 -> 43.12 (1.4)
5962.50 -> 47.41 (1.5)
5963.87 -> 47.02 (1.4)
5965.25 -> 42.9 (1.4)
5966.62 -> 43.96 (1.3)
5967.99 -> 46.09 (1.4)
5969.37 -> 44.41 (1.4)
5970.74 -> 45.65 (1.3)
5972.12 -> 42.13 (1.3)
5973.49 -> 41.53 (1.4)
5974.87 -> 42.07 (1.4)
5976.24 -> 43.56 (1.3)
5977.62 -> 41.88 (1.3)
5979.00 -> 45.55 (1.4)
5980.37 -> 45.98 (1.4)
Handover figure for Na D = 1.9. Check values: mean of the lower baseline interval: 44.8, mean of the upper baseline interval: 44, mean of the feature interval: 41.9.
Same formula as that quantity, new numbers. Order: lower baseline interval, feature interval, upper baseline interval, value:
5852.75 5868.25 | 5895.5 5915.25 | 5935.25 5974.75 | 0.5 A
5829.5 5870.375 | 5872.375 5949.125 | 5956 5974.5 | 2.2 A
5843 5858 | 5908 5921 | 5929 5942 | 0.1 A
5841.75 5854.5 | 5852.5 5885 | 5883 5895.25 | -1.8 A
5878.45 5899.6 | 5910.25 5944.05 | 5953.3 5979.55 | -1.1 A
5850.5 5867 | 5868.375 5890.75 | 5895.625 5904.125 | -0.4 A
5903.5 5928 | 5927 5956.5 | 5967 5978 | 0.1 A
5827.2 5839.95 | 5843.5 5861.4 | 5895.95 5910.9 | 0.0 A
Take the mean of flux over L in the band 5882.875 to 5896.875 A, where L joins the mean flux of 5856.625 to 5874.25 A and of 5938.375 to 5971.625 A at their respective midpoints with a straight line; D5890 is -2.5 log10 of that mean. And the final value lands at 0.12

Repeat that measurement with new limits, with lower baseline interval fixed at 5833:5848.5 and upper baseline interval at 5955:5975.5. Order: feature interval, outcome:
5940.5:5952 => 0.01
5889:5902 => 0.16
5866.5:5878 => -0.01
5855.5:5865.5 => 0.00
